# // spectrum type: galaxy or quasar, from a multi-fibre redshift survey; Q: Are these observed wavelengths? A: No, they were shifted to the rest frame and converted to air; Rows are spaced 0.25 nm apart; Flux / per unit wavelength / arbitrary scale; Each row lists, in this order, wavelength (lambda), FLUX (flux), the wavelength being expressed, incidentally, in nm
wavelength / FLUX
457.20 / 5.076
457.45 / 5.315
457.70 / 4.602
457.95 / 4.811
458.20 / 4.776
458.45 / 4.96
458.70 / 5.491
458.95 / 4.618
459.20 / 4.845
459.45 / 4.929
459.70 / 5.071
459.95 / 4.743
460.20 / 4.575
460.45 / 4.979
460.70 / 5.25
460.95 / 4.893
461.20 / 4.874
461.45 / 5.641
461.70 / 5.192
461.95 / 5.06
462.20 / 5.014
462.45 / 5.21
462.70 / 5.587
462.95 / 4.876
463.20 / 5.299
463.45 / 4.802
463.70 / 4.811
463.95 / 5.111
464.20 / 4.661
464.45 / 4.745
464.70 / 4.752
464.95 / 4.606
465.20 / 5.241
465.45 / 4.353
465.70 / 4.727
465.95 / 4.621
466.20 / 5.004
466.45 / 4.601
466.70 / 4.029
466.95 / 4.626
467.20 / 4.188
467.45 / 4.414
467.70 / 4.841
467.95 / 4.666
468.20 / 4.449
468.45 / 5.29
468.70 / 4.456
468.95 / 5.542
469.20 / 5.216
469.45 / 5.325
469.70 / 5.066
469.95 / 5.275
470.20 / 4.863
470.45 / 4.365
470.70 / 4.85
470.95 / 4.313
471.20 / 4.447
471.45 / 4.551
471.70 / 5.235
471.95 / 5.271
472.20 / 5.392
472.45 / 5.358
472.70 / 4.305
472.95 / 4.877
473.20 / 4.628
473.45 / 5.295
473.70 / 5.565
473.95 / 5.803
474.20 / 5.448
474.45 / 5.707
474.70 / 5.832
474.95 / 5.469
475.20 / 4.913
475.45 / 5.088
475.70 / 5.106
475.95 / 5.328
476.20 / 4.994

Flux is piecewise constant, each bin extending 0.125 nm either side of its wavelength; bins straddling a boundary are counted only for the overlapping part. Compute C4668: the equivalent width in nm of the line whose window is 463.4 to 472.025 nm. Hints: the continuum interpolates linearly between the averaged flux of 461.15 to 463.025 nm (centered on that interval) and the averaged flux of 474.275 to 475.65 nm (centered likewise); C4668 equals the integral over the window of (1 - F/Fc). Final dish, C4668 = 0.83 nm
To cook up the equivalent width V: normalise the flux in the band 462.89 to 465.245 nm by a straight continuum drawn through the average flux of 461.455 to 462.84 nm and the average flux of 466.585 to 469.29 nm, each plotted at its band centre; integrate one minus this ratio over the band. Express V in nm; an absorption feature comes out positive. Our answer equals 0.09 nm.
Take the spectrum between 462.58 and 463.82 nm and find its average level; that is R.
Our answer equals 5.07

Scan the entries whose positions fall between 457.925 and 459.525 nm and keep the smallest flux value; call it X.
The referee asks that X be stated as 4.618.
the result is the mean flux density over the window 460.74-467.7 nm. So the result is 4.85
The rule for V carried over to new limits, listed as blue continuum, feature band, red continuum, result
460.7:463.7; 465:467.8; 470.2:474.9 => 0.27 nm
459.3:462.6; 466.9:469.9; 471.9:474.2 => 0.16 nm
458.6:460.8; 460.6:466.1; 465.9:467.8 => -0.28 nm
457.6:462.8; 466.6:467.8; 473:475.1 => 0.19 nm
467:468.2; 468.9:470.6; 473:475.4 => -0.10 nm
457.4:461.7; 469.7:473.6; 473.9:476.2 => 0.30 nm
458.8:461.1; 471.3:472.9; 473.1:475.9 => 0.08 nm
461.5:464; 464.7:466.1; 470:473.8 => 0.09 nm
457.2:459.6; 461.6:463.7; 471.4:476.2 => -0.04 nm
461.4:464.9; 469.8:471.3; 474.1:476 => 0.15 nm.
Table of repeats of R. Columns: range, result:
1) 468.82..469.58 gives 5.35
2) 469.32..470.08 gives 5.22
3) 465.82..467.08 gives 4.58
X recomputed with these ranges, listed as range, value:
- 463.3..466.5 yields 4.353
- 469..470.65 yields 4.365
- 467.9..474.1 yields 4.305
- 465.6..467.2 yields 4.029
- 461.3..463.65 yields 4.802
